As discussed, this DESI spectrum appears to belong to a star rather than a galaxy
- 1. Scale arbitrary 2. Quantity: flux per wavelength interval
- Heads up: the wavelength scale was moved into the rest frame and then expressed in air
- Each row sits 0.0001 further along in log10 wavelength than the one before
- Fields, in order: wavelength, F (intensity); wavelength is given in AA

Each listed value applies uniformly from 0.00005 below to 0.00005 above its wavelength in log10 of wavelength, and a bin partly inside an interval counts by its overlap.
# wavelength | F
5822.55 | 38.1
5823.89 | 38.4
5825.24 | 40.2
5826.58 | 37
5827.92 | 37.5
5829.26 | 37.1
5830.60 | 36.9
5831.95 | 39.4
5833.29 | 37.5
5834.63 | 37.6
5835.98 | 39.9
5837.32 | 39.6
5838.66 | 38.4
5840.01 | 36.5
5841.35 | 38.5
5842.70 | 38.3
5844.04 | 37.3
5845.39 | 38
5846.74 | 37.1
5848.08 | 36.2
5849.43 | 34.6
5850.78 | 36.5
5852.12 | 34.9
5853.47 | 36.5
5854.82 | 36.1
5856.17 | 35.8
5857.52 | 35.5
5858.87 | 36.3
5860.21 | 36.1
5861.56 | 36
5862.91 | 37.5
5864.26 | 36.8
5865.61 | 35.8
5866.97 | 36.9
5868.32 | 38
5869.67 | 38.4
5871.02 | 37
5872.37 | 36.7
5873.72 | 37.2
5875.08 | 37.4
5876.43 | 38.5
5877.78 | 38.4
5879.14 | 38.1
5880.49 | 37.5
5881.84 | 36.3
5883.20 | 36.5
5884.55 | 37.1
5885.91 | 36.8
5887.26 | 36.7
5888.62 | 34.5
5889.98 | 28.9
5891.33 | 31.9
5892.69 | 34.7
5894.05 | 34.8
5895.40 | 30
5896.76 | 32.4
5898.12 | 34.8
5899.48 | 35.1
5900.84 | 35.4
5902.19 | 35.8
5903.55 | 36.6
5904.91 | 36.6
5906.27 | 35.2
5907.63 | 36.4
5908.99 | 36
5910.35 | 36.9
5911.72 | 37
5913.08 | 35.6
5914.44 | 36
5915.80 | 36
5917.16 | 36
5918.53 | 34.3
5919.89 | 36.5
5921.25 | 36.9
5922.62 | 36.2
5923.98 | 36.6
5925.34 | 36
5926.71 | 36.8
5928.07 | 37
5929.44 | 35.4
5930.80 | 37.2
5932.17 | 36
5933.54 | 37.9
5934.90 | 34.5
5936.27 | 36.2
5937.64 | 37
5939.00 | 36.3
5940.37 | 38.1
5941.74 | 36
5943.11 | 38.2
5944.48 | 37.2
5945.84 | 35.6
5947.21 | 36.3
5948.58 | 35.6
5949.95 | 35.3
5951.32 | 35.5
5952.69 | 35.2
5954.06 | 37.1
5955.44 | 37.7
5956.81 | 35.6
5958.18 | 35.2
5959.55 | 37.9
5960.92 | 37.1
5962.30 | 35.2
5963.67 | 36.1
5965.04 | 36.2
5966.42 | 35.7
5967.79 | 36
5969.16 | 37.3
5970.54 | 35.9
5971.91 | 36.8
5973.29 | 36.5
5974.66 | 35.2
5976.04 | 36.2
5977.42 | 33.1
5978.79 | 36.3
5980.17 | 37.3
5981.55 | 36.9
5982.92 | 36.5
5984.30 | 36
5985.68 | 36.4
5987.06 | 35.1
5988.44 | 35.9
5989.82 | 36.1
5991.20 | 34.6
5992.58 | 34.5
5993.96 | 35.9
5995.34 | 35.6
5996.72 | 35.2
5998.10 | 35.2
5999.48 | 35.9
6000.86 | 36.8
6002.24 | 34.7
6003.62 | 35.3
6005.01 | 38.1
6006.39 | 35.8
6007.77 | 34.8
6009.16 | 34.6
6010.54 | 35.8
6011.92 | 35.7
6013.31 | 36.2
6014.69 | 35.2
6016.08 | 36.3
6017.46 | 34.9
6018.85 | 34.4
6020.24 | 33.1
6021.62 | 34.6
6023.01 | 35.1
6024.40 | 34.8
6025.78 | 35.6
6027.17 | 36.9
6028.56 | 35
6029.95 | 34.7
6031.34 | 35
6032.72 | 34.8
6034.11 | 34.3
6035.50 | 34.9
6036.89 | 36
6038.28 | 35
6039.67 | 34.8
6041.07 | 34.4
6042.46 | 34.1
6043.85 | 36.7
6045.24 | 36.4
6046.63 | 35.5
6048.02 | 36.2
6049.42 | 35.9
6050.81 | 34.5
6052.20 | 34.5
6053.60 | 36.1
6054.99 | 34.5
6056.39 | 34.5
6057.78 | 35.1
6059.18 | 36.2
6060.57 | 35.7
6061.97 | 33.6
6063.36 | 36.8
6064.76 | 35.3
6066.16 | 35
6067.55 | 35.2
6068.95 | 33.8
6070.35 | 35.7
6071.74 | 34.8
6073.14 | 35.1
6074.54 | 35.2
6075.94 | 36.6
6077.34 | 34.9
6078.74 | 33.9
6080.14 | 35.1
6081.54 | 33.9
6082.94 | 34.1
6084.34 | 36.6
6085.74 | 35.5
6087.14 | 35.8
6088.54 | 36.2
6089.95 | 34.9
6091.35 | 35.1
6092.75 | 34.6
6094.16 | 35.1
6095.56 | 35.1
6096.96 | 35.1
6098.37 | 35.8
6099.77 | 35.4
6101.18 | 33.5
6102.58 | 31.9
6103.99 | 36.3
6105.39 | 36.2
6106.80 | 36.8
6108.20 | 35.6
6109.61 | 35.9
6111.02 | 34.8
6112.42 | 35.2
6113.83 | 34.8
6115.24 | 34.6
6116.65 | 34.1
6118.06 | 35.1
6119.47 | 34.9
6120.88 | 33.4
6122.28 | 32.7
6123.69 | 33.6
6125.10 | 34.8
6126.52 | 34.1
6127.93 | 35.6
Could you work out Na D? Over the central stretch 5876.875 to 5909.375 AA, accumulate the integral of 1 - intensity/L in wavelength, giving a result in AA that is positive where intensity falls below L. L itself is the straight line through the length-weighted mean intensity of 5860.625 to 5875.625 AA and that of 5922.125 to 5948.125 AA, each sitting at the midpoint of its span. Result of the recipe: 1.4 AA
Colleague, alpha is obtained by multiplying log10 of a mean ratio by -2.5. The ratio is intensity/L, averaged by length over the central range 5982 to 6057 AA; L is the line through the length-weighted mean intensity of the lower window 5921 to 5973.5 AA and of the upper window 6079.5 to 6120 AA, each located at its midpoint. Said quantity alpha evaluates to 0.01 mag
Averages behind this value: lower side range 36.4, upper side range 35.1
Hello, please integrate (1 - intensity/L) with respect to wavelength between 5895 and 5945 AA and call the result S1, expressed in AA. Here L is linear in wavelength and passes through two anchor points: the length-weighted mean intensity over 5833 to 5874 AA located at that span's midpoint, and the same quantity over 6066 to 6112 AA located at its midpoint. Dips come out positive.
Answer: 0.6 AA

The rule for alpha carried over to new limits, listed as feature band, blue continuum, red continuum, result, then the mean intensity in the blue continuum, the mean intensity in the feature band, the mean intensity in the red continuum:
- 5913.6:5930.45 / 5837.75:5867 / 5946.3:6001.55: 0.002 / 36.6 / 36.2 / 36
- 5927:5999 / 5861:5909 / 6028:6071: -0.018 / 35.9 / 36.1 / 35.2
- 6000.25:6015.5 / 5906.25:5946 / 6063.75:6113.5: 0.001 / 36.4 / 35.7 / 35.2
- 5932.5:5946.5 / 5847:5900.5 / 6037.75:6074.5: -0.032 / 35.9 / 36.7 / 35.2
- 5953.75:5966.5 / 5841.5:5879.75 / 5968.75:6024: -0.012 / 36.9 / 36.4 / 35.6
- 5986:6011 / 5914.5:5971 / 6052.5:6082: 0.006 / 36.3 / 35.6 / 35.1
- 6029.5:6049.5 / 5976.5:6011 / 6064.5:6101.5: 0.005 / 35.7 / 35.2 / 35.1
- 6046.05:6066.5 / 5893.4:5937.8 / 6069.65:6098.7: 0.000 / 35.8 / 35.3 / 35.2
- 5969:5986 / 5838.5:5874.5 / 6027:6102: -0.010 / 36.7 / 36.1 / 35.2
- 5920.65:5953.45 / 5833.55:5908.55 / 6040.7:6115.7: -0.013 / 36.3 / 36.4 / 35.2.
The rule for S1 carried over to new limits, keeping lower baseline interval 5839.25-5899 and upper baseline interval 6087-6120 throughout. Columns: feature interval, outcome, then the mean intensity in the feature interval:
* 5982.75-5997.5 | 0.0 AA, 35.6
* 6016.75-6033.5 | 0.3 AA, 34.9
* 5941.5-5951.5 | -0.1 AA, 36.3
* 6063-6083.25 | 0.1 AA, 35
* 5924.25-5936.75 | -0.2 AA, 36.3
